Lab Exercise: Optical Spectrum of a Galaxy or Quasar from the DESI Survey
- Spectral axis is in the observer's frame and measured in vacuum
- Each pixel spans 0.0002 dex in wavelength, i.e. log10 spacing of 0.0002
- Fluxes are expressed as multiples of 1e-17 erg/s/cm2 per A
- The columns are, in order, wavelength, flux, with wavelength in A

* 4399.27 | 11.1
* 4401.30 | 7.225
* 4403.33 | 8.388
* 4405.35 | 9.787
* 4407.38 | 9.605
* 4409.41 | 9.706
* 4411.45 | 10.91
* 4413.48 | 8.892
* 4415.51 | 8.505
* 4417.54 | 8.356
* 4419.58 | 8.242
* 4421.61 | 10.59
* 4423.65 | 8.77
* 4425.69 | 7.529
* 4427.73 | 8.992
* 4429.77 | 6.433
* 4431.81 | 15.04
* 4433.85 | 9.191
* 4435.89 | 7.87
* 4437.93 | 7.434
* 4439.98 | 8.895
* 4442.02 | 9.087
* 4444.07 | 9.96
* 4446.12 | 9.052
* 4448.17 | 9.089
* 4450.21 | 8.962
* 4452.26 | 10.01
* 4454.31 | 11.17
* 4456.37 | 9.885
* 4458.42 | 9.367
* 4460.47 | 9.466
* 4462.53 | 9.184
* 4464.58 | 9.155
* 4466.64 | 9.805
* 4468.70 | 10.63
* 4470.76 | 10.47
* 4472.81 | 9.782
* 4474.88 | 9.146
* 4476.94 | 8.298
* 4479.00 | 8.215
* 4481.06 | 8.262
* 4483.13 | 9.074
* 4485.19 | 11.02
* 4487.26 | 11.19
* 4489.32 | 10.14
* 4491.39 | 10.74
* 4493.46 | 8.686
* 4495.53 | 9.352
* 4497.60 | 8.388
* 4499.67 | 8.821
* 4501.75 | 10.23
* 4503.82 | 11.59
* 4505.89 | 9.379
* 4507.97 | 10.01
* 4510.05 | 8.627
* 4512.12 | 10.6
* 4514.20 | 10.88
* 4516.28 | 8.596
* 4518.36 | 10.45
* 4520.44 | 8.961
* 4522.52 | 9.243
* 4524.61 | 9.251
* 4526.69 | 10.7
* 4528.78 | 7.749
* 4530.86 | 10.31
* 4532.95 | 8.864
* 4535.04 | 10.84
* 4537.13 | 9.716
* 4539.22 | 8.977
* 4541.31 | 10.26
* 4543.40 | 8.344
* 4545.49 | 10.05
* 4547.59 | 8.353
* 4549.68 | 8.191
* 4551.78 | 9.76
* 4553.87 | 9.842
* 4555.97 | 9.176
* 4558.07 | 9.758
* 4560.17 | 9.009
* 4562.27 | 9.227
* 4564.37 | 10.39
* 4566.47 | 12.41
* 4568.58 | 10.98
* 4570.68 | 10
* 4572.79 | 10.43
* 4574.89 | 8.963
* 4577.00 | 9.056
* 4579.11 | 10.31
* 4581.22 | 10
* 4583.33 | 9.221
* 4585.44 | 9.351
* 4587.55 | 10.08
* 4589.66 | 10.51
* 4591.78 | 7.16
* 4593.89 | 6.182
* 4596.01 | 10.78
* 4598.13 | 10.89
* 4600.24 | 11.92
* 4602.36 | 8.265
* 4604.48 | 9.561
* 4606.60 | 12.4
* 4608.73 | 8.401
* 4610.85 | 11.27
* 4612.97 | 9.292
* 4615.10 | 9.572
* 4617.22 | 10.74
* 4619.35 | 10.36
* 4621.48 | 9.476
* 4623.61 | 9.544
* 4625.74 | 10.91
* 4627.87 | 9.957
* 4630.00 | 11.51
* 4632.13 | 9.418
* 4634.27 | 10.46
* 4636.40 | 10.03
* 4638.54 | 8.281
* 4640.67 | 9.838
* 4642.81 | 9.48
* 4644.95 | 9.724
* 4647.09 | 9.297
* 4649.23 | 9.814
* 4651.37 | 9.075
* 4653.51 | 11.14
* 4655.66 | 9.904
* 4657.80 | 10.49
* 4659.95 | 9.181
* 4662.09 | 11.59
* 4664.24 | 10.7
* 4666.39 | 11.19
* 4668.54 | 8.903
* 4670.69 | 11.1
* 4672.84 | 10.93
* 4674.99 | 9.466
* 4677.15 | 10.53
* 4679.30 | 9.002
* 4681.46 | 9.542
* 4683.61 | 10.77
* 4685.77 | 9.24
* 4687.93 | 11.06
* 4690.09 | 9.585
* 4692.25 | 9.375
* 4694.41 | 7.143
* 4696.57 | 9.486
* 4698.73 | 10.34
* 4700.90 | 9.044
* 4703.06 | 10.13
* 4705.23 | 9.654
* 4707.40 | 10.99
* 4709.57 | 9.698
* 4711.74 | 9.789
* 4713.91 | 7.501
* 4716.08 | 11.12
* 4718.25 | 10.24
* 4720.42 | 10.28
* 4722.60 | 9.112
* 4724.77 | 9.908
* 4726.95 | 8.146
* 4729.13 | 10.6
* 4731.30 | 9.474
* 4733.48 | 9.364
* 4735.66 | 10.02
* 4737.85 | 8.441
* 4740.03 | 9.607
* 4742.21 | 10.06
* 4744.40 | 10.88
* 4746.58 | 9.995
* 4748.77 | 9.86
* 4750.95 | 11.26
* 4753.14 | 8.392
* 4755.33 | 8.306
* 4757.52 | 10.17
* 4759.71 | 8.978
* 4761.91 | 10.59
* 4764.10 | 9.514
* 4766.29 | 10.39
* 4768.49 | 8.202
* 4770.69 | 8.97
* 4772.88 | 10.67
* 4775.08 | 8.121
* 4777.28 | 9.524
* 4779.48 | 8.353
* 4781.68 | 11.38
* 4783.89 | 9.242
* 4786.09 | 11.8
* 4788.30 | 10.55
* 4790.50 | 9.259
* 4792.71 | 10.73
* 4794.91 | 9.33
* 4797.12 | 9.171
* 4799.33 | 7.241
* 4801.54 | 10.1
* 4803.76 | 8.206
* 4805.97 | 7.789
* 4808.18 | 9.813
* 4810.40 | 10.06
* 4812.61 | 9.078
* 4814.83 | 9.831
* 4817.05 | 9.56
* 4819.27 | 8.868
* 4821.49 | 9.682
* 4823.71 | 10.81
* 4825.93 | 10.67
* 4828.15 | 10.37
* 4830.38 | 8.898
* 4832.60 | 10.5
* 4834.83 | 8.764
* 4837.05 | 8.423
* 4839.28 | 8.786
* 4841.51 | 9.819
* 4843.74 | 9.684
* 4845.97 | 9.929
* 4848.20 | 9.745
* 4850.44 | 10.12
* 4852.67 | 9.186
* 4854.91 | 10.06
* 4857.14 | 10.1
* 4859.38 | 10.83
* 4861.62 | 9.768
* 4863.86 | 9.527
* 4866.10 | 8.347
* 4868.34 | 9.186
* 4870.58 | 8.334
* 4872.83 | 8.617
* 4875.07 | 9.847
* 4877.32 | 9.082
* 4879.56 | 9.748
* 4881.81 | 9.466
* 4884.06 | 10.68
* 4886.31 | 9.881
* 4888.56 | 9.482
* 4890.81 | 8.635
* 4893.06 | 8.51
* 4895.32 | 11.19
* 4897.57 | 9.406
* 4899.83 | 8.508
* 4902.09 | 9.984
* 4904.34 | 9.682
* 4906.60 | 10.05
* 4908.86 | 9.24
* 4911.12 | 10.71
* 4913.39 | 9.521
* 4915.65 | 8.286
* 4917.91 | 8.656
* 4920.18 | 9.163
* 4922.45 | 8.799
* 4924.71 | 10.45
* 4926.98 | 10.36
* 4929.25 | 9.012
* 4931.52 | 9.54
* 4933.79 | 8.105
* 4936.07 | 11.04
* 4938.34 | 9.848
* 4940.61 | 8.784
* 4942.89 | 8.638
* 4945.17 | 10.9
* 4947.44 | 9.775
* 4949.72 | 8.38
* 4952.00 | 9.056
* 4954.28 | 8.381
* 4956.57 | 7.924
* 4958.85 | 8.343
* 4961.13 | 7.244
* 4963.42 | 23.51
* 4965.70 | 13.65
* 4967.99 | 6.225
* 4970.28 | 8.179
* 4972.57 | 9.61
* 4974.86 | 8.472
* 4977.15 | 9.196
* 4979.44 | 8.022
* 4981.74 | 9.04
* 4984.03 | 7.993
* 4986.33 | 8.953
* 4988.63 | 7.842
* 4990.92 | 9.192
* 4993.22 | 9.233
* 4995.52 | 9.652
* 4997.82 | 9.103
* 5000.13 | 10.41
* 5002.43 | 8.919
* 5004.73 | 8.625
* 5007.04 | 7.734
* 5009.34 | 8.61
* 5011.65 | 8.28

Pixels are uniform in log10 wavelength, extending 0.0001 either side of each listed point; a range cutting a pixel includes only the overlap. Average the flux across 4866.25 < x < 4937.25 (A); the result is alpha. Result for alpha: 9.44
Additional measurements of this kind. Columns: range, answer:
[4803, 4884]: 9.51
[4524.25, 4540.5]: 9.57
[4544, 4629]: 9.79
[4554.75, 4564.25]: 9.41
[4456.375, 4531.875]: 9.61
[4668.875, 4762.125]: 9.73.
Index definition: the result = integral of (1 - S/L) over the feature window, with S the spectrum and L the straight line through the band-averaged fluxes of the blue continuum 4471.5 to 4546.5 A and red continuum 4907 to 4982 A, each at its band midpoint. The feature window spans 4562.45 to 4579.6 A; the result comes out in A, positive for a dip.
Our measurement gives -1.2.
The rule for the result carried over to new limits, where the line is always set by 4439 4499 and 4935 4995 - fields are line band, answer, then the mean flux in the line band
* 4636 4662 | -0.6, 9.75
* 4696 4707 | -0.3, 9.82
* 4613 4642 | -1.4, 9.98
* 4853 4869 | -0.3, 9.68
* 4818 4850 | -0.4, 9.65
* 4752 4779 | 0.6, 9.3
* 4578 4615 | -0.8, 9.74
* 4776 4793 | -1.0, 10.1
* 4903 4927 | 0.0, 9.51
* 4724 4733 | 0.0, 9.51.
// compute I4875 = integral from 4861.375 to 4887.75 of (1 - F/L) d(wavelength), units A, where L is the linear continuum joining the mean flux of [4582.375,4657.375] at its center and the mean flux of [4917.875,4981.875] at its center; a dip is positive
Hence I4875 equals 0.8 A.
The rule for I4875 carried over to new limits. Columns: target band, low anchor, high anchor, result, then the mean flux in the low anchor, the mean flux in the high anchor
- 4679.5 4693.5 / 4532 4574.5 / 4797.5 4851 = -0.37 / 9.72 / 9.44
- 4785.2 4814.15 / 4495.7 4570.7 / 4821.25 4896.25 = 0.46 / 9.66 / 9.6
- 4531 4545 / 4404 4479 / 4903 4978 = -0.24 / 9.35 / 9.66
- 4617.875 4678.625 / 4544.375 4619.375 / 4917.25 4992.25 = -2.30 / 9.77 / 9.47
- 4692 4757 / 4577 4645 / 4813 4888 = 0.71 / 9.83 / 9.6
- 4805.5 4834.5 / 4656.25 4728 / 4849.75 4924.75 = -0.28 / 9.86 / 9.48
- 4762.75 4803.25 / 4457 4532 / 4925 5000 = -0.14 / 9.61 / 9.5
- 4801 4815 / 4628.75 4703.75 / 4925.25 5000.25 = 0.74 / 9.91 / 9.5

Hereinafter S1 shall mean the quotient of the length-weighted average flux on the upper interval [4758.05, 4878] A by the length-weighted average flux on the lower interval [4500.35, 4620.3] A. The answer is 1.0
